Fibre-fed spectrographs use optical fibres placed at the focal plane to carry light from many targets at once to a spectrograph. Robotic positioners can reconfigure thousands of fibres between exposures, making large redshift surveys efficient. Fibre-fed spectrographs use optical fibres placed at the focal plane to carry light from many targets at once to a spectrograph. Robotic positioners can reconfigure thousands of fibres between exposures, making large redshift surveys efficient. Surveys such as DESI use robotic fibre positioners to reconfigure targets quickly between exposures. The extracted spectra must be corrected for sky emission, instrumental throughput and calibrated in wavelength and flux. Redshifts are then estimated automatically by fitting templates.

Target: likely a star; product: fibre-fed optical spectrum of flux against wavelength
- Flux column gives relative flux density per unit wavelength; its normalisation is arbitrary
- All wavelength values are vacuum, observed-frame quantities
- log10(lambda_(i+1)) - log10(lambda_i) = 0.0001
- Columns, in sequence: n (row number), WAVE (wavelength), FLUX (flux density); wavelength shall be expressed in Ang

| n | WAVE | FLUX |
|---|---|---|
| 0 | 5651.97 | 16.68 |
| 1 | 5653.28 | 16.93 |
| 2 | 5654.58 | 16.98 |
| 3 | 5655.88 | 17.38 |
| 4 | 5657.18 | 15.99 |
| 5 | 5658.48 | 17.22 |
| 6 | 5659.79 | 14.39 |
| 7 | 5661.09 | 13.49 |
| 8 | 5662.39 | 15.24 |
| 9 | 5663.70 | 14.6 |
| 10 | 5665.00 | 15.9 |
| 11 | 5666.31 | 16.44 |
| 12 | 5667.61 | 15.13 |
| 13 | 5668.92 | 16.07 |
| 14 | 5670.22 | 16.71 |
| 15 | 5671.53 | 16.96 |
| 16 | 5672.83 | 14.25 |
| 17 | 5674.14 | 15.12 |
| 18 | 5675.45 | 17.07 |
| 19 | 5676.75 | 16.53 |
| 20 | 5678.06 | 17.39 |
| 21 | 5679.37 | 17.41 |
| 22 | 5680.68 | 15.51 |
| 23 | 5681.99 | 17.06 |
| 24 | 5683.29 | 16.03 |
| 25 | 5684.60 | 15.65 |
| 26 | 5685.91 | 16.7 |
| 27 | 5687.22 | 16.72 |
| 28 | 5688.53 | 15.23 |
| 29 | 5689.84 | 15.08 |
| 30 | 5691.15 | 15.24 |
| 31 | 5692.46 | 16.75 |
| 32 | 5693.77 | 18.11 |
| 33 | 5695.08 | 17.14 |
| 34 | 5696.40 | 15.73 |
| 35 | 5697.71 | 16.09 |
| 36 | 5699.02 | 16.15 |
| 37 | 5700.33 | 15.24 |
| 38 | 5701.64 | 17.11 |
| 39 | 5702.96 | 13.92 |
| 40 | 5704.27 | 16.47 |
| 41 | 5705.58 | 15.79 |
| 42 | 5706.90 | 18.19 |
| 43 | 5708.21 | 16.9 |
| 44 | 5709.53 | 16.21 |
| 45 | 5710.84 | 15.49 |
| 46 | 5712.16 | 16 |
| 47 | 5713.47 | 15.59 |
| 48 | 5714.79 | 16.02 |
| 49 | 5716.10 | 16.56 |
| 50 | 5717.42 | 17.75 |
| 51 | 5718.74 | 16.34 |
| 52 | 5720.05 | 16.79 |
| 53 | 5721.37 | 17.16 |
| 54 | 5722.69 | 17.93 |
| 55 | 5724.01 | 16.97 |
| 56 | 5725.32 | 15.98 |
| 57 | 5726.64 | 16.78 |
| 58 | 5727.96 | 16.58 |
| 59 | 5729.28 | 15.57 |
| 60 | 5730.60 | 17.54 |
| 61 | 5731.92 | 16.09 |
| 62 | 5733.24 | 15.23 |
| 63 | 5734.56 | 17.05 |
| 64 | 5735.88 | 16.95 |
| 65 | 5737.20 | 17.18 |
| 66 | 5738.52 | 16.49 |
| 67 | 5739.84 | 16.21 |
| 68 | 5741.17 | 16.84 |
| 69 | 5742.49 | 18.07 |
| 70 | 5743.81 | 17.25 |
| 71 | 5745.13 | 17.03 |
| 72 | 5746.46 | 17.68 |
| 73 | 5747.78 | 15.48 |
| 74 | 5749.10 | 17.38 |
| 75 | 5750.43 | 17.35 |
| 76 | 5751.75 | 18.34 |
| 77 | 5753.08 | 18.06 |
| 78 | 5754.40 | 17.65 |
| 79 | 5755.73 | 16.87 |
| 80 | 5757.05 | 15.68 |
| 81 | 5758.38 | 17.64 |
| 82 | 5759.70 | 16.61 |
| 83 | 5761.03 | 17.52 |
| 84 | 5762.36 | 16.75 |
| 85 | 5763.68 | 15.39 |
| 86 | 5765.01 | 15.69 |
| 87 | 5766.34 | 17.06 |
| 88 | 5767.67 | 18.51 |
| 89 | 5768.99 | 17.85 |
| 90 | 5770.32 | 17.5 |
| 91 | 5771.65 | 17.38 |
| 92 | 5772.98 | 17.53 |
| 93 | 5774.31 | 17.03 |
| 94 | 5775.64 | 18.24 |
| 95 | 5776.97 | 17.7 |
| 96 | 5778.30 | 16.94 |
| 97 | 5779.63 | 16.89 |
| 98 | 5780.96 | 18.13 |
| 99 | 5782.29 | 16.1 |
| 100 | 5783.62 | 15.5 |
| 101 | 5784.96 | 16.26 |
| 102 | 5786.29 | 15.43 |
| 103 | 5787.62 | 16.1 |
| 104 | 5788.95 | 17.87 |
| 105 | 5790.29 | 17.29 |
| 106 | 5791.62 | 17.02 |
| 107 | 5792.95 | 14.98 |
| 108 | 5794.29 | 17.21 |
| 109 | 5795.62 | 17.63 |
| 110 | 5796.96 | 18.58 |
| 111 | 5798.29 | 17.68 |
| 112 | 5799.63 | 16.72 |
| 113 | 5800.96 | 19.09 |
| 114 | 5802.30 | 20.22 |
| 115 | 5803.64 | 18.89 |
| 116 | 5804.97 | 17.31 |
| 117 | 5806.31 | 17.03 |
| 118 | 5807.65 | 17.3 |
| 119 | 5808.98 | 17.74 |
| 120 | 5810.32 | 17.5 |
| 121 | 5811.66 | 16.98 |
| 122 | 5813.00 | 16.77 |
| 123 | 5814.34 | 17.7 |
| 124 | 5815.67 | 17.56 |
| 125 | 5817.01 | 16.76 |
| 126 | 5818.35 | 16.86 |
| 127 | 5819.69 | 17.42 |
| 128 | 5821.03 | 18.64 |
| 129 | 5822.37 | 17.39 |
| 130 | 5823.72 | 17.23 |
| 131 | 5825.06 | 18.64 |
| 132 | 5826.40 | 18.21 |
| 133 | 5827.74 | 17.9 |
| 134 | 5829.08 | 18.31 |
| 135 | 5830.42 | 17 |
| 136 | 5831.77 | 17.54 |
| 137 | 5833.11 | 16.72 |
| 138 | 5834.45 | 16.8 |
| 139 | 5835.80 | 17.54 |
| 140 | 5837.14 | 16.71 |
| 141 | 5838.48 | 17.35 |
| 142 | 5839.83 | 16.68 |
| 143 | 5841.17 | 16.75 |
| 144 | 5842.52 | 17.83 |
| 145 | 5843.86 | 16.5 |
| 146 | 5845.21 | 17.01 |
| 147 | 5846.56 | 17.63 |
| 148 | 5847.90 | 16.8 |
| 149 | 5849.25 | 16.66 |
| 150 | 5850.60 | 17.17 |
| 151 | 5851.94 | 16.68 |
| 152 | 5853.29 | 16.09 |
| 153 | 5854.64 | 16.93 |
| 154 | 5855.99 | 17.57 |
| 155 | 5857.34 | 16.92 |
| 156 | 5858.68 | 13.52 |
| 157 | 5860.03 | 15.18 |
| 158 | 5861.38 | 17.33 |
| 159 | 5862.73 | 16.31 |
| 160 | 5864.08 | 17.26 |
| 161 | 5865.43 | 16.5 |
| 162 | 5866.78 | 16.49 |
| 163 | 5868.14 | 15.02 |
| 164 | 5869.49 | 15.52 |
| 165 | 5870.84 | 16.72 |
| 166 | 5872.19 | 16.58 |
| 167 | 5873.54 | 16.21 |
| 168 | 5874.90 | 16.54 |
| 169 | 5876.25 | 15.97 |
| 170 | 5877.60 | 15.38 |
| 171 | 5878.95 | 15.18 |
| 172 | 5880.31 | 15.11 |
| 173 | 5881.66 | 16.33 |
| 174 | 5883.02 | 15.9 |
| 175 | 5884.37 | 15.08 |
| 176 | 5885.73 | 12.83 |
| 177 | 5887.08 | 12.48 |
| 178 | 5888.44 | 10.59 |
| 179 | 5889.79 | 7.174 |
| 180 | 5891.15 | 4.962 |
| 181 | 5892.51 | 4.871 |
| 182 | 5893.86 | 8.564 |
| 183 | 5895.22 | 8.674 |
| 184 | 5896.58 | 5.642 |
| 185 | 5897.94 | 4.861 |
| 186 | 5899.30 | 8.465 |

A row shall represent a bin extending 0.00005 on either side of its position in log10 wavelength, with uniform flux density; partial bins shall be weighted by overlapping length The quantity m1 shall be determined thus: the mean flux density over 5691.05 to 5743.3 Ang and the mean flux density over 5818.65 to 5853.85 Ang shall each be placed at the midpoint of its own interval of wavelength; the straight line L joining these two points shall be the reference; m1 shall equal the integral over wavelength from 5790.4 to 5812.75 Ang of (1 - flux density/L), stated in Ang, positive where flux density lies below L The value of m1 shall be -0.7 Ang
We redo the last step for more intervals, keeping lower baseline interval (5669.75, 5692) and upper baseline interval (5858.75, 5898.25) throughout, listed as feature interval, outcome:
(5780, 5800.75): -3.2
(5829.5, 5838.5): -2.0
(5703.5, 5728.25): -1.5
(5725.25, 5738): -0.9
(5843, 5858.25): -3.5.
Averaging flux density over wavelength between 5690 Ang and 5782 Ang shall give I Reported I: 16.8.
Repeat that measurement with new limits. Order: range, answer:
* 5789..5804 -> 17.7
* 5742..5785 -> 17.1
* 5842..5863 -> 16.6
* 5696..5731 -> 16.4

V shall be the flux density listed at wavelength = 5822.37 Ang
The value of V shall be 17.39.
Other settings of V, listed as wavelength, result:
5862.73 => 16.31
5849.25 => 16.66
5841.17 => 16.75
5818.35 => 16.86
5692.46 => 16.75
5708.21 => 16.9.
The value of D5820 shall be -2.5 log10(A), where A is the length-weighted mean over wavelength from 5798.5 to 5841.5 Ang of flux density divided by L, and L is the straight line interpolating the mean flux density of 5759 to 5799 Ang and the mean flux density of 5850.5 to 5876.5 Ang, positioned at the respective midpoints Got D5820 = -0.06 mag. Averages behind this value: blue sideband 17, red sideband 16.3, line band 17.5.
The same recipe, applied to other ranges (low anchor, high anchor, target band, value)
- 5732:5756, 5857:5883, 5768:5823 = -0.05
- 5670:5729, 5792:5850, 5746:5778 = -0.02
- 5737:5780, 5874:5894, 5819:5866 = -0.21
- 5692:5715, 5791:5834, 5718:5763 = -0.01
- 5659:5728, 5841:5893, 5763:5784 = -0.09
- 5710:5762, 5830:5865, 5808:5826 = -0.04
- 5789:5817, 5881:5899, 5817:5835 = -0.14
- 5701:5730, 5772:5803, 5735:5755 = -0.03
